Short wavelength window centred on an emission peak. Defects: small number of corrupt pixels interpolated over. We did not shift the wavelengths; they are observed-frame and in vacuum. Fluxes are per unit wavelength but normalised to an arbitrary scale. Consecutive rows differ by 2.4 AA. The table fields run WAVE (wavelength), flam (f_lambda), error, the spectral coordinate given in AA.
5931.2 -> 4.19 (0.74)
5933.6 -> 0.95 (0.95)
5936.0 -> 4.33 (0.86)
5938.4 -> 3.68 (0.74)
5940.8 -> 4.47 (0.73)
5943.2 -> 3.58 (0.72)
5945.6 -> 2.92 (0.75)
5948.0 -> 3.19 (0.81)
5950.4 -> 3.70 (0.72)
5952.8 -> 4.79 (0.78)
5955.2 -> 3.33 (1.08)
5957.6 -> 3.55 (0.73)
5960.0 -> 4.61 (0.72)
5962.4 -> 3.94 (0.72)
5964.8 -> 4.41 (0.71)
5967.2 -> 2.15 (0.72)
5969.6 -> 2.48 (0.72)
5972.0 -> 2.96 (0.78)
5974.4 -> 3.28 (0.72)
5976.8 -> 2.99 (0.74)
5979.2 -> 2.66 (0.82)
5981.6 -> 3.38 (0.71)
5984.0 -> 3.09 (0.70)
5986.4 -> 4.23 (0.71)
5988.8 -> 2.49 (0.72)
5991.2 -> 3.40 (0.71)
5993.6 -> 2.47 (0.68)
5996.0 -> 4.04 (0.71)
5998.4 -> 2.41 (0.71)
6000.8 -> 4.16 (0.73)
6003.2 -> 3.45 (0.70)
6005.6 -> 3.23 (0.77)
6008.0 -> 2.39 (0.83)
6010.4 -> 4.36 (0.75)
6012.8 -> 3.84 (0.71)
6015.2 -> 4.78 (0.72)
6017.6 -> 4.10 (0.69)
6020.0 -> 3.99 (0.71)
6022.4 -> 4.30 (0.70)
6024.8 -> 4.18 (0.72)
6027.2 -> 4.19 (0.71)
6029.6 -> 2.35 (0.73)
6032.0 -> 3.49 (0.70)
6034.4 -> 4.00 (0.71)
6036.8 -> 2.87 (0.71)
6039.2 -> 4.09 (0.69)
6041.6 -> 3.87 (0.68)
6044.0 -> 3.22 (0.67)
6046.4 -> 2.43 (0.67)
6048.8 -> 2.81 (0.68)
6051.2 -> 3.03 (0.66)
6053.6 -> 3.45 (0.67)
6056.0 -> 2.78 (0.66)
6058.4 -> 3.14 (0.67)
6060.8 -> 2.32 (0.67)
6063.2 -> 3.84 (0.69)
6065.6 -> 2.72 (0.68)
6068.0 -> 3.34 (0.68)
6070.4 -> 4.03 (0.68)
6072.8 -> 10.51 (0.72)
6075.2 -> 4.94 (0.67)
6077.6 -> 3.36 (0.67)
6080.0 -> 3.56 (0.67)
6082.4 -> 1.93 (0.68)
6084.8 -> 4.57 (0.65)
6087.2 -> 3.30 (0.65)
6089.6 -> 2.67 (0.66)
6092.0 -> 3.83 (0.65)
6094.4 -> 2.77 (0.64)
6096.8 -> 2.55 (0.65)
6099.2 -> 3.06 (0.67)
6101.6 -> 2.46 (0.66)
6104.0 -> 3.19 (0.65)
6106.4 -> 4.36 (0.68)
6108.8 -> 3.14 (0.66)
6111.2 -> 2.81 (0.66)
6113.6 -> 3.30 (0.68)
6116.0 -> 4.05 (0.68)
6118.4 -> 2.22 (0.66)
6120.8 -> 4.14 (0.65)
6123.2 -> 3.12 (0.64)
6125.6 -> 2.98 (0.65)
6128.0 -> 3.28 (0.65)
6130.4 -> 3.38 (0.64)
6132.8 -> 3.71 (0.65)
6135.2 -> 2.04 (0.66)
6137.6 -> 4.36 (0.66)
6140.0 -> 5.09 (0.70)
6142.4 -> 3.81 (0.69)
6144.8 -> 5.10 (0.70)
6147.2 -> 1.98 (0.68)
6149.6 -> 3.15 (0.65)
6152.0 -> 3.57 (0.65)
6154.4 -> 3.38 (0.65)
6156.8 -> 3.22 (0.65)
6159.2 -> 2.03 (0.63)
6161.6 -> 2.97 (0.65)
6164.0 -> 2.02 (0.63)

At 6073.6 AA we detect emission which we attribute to [O III]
